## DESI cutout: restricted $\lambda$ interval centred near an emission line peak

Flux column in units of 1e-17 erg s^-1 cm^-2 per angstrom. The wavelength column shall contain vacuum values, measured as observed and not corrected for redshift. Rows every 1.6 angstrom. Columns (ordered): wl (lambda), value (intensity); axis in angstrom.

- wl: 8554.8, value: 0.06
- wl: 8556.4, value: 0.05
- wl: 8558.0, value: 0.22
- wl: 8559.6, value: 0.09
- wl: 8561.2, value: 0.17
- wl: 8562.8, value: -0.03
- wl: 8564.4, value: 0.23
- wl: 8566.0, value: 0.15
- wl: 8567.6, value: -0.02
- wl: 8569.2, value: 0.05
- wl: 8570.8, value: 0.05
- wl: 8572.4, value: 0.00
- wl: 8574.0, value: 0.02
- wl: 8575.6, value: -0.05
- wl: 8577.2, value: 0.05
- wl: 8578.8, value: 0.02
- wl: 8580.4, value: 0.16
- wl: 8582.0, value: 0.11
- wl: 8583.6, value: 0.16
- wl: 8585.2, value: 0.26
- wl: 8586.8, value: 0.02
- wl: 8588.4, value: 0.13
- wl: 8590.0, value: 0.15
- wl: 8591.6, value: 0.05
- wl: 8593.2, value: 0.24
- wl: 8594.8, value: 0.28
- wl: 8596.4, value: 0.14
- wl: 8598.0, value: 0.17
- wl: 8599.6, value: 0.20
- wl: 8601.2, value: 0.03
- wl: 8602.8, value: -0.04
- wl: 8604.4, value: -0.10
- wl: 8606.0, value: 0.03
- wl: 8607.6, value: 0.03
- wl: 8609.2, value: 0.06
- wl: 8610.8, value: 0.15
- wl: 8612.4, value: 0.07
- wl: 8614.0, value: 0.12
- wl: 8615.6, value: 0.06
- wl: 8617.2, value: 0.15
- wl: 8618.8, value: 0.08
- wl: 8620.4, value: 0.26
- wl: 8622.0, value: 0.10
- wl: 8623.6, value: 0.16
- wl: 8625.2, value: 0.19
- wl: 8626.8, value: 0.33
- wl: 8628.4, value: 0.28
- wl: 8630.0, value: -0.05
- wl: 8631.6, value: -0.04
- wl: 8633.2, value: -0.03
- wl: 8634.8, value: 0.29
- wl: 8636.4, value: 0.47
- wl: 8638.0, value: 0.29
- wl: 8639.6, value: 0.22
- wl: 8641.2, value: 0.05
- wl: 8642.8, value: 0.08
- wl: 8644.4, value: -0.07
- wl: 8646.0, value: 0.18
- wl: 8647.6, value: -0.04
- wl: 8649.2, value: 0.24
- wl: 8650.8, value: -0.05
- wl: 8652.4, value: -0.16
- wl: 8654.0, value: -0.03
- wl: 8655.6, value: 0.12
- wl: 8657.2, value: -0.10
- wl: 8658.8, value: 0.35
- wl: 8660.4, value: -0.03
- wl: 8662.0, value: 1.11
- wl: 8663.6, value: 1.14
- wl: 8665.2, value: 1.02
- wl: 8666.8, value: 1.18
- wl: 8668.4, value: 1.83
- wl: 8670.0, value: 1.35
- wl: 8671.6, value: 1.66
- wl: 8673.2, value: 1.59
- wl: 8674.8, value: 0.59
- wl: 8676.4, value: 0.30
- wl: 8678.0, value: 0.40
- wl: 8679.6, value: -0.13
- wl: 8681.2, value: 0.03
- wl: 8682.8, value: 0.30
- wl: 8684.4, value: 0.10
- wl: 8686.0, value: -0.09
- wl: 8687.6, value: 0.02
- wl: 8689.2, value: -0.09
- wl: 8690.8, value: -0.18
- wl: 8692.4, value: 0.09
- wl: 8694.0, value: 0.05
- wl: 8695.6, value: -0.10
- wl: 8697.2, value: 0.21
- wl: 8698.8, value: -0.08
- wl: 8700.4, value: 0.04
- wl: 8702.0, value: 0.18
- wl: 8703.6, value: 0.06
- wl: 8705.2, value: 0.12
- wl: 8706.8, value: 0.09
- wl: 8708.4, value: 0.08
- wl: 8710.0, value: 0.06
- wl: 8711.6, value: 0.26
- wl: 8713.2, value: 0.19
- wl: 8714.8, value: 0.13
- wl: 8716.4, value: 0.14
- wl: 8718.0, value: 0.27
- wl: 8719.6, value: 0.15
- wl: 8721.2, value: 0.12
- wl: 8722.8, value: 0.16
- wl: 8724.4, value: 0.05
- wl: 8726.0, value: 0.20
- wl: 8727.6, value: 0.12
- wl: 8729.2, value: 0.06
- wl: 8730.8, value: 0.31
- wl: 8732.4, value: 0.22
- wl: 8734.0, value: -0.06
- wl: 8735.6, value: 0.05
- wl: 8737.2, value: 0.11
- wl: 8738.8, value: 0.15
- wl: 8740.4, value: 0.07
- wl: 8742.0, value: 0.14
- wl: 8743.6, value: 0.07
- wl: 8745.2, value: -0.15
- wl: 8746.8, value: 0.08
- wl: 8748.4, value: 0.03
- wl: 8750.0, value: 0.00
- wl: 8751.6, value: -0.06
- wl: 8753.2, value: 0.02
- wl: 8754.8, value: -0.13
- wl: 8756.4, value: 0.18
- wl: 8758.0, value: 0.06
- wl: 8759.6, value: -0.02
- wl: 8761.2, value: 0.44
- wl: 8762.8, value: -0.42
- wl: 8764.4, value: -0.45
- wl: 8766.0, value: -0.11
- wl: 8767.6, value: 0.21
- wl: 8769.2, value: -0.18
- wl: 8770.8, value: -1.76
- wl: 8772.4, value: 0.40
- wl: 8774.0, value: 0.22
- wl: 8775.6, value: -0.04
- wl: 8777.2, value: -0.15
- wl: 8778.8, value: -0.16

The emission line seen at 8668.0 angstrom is [O II]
